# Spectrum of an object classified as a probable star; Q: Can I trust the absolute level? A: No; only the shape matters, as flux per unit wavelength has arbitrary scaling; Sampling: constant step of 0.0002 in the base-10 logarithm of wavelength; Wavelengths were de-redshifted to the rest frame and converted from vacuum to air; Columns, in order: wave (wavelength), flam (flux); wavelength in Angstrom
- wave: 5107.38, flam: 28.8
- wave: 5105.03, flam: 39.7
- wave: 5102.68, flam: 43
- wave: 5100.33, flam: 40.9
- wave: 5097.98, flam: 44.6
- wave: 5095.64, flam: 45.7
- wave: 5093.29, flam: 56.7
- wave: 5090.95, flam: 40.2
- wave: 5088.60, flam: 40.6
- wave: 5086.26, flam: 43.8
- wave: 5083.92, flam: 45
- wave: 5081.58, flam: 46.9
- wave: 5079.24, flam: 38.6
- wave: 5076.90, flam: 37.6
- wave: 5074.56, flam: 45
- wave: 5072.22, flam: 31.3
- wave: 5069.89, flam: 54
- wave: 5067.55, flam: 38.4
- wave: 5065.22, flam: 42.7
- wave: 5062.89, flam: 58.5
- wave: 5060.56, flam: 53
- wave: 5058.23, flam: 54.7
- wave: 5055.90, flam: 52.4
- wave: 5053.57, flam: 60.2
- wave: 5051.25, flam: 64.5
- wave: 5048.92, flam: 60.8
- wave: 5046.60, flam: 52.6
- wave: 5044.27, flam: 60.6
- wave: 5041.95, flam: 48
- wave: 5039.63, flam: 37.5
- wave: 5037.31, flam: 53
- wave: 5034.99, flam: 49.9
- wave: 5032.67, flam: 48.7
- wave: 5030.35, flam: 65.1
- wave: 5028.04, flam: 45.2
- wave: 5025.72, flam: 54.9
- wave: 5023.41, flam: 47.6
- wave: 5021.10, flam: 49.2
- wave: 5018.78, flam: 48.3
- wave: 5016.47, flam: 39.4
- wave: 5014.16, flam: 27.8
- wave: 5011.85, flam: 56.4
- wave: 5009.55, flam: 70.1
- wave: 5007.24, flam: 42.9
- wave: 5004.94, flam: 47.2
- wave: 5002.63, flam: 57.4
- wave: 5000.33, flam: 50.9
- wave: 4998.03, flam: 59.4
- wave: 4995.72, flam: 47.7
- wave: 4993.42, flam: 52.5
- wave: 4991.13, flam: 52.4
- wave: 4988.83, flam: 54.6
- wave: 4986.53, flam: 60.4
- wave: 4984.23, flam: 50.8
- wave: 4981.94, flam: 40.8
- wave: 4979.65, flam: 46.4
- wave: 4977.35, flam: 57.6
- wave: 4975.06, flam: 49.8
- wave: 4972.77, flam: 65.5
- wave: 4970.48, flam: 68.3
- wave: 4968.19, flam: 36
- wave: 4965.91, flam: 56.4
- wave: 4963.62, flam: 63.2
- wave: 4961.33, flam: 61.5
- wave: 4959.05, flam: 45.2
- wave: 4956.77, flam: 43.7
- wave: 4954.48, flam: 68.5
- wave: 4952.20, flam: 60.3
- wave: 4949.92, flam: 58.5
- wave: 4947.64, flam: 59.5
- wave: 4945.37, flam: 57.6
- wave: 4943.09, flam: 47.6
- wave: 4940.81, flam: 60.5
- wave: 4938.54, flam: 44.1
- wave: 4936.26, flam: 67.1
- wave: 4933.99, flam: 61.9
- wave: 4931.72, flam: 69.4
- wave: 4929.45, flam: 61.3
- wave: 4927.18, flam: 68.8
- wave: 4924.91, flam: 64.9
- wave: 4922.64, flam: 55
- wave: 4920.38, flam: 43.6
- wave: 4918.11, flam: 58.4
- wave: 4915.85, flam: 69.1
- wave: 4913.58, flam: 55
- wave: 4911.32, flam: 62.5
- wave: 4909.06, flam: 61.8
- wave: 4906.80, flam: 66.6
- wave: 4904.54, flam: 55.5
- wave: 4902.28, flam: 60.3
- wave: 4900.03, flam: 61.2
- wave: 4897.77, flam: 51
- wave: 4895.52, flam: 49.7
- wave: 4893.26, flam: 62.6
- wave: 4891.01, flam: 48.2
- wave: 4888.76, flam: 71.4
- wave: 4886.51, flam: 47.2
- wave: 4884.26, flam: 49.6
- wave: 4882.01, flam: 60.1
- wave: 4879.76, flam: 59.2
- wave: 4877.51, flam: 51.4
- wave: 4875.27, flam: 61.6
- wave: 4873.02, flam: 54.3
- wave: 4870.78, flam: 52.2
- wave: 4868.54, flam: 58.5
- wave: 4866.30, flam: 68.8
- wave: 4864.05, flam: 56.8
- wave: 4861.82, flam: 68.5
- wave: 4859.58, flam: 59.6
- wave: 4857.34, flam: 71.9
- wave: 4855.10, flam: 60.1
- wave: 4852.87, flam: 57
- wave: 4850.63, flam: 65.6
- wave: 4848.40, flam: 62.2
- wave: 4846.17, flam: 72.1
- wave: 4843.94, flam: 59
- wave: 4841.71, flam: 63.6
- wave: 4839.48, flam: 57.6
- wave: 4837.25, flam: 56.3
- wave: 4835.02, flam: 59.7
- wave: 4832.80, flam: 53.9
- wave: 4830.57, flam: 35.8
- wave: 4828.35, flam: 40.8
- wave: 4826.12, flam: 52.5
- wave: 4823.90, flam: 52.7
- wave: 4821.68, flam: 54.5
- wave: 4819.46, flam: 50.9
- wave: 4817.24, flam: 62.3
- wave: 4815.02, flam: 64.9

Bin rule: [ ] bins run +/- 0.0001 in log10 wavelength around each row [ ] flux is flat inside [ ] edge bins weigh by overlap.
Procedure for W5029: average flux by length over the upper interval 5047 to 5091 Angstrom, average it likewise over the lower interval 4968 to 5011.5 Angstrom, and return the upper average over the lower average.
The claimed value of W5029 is 0.9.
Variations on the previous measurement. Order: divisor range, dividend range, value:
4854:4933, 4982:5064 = 0.88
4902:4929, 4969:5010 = 0.89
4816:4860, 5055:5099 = 0.80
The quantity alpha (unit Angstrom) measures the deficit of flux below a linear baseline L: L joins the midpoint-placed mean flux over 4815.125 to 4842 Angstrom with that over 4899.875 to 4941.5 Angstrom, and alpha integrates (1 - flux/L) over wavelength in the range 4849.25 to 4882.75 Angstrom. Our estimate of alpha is -2.5 Angstrom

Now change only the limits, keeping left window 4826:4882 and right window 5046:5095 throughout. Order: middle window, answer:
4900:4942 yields -3.8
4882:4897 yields 0.5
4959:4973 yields -1.0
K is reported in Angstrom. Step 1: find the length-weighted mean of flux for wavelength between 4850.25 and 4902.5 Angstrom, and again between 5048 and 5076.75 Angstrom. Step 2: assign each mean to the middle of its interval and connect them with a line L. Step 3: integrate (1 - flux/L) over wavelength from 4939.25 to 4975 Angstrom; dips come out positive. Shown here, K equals -0.9 Angstrom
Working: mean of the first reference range 58.5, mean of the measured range 56.5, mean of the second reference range 50.7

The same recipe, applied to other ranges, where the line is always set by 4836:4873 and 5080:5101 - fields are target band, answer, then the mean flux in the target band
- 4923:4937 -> -2.15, 64.9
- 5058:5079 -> 0.50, 45.4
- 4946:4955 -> -1.02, 61.1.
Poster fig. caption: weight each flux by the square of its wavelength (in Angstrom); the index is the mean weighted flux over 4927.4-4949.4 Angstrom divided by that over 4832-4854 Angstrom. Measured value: 1.01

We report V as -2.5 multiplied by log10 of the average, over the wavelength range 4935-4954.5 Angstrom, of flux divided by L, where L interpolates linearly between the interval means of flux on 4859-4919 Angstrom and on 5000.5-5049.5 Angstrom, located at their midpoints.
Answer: -0.05 mag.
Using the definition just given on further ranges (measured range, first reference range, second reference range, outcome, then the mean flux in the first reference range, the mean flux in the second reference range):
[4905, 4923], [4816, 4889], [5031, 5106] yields -0.08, 57.7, 47.9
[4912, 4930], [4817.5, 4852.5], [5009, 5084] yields -0.12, 56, 49.5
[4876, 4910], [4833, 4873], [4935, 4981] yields 0.04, 61.4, 55.8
